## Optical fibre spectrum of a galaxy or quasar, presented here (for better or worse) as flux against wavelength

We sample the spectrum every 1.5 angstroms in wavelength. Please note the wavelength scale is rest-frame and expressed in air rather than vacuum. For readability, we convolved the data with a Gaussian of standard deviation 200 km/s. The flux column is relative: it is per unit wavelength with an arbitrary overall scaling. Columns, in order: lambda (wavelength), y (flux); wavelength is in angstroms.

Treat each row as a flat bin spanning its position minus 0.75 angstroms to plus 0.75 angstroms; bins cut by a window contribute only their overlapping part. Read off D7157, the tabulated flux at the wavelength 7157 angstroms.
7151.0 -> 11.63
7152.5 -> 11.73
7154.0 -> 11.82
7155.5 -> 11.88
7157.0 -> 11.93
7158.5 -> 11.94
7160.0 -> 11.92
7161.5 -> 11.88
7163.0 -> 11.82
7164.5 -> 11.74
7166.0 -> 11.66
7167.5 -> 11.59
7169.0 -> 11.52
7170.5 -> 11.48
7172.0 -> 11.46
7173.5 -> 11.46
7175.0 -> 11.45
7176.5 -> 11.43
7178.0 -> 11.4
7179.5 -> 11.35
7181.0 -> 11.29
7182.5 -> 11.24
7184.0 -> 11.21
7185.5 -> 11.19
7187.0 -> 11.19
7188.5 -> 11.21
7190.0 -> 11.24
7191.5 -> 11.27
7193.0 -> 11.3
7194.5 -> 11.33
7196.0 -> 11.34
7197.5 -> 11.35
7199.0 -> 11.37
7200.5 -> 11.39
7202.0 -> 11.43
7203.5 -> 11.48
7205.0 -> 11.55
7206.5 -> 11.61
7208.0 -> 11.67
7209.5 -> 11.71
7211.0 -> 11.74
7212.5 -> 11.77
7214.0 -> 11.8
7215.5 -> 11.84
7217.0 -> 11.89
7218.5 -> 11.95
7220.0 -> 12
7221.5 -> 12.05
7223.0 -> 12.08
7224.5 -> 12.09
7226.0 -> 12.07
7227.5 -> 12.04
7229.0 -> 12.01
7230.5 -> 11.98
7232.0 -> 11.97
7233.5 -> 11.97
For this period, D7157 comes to 11.93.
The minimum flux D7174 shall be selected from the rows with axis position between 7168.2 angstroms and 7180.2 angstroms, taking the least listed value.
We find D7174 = 11.35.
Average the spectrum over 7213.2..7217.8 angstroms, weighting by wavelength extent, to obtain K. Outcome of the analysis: 11.8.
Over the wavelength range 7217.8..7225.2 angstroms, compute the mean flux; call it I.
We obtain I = 12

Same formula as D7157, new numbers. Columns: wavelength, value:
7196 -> 11.34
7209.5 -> 11.71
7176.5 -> 11.43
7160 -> 11.92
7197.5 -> 11.35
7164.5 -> 11.74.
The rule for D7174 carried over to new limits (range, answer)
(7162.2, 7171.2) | 11.48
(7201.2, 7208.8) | 11.43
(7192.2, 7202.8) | 11.3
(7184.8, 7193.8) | 11.19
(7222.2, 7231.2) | 11.98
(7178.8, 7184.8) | 11.21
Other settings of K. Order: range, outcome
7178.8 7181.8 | 11.3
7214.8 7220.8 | 11.9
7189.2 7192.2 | 11.3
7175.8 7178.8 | 11.4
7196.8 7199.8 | 11.4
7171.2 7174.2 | 11.5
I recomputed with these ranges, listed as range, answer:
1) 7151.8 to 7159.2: 11.9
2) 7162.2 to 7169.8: 11.7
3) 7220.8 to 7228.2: 12.1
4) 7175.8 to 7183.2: 11.3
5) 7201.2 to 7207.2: 11.5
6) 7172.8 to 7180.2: 11.4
